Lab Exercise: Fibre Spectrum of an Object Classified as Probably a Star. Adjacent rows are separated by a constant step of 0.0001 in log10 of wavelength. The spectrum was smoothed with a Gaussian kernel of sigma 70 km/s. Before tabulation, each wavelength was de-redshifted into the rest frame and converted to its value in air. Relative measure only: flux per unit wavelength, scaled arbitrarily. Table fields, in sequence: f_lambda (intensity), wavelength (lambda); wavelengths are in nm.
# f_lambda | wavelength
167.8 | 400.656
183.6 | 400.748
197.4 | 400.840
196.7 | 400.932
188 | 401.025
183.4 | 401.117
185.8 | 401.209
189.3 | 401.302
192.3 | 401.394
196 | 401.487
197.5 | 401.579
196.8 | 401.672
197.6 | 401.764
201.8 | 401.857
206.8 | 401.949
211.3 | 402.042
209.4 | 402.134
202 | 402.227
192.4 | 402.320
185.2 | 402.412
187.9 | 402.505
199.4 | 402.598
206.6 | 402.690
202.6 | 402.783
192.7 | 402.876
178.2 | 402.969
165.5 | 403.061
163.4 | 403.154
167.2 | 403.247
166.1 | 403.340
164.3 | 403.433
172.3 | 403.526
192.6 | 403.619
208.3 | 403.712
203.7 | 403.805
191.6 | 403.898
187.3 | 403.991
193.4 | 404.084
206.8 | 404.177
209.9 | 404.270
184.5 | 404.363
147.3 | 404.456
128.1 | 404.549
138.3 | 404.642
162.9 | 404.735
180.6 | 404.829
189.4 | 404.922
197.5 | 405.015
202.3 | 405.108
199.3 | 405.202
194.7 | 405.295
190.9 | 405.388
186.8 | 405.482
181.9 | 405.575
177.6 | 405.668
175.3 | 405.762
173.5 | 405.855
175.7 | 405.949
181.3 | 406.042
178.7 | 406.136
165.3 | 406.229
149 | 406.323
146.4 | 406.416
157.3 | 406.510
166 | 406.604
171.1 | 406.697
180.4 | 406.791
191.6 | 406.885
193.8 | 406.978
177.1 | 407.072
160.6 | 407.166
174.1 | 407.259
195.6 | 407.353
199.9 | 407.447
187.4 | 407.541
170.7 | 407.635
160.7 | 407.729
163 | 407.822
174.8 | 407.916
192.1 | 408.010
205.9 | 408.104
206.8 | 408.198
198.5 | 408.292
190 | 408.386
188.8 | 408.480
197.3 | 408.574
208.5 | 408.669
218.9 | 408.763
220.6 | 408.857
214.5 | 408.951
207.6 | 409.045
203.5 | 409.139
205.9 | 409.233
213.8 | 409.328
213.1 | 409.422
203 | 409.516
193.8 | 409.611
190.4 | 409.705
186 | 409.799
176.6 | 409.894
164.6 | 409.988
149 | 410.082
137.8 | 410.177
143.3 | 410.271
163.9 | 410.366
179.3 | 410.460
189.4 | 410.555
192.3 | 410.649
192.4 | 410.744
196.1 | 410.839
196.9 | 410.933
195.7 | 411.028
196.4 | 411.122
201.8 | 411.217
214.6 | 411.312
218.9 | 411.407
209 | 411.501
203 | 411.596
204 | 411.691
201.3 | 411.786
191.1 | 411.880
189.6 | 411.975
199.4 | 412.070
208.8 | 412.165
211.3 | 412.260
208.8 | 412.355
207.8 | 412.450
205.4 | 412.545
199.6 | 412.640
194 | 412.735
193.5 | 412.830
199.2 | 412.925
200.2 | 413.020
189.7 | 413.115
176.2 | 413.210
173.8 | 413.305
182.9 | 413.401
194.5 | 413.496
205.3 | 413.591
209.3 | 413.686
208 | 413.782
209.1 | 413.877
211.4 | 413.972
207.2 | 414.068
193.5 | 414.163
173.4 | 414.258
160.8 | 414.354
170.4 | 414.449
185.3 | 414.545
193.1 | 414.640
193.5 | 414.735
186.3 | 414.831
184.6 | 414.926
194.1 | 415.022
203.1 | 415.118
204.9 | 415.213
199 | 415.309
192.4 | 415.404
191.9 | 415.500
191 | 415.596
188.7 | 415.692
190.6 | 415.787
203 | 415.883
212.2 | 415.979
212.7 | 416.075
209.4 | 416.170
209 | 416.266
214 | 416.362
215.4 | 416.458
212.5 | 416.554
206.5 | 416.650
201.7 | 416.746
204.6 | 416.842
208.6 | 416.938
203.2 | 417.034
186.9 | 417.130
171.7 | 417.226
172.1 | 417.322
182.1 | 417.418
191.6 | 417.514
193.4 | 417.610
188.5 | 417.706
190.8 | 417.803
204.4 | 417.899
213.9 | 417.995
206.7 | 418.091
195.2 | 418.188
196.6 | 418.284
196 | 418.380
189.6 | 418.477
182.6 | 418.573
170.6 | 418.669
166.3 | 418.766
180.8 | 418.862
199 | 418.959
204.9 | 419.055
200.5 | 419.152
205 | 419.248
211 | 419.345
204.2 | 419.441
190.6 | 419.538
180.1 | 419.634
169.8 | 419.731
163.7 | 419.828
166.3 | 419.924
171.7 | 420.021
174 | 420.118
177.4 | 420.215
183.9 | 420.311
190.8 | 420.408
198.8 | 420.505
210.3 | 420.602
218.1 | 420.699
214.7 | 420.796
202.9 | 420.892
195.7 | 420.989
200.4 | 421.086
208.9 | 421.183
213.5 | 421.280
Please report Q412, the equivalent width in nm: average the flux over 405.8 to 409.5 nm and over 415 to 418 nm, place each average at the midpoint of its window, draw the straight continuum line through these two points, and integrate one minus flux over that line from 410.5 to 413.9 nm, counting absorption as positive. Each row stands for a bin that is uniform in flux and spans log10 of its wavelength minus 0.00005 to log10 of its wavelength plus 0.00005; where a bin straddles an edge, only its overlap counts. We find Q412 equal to -0.11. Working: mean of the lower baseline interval 187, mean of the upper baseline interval 199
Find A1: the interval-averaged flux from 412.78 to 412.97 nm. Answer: 196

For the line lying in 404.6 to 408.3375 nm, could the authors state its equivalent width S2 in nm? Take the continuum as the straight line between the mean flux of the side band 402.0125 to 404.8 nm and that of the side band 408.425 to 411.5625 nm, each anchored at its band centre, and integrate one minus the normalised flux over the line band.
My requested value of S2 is 0.18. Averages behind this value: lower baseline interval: 184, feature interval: 179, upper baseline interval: 193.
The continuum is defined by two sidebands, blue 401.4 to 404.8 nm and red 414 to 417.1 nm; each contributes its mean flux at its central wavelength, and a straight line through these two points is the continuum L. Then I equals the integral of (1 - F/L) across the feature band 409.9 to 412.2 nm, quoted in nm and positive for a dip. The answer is 0.06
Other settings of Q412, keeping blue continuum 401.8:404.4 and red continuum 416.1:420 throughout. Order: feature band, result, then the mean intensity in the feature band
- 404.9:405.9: 0.02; 188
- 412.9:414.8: 0.01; 192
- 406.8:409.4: -0.02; 193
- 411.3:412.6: -0.08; 205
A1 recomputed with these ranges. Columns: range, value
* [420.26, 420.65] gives 196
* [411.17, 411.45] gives 211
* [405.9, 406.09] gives 178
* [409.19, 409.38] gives 209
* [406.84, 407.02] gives 193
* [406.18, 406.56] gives 155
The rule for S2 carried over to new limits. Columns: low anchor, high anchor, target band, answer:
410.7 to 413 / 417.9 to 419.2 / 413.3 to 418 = 0.012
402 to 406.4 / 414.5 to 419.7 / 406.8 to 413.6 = -0.120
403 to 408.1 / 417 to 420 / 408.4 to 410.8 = -0.111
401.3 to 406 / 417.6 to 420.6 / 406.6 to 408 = 0.066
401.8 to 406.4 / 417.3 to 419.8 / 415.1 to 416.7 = -0.109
